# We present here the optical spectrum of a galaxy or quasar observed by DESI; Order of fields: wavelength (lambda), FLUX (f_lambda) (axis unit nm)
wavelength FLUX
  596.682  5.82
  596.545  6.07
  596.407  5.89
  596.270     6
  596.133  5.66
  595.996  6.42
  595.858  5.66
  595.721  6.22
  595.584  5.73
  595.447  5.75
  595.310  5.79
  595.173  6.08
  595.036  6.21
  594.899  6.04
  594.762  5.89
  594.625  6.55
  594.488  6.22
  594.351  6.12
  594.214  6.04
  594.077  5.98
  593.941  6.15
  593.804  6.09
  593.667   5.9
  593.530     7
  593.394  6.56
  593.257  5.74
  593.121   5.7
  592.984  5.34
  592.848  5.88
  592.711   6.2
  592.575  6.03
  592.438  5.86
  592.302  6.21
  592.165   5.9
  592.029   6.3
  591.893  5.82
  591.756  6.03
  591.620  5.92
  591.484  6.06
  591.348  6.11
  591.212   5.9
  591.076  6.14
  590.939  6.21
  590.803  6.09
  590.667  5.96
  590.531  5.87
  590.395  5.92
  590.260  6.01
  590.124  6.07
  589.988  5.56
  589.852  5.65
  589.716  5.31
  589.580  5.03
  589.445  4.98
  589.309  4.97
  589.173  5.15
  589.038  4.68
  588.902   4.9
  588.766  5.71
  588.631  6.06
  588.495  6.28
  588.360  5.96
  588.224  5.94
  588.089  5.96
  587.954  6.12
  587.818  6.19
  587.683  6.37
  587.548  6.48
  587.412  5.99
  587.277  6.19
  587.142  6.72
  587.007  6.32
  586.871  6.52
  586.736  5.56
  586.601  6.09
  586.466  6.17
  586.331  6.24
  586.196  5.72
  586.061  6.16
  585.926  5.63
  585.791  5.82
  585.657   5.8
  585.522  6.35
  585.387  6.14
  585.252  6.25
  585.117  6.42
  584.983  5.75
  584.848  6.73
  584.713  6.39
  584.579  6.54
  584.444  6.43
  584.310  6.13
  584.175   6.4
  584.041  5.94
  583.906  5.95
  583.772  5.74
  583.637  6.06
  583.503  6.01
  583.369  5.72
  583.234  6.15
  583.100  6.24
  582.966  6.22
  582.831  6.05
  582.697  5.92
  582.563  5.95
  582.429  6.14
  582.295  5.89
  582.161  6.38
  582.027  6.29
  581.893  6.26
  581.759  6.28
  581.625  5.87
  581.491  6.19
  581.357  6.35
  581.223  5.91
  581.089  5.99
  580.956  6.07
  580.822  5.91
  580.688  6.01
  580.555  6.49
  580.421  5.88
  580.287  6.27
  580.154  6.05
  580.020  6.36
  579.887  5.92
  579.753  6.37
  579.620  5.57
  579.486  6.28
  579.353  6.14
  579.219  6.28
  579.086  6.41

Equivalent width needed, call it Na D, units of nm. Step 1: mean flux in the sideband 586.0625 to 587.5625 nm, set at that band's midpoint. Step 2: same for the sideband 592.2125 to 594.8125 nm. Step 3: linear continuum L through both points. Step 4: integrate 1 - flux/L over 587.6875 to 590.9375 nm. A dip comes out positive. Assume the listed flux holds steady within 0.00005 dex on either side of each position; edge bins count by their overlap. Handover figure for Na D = 0.23 nm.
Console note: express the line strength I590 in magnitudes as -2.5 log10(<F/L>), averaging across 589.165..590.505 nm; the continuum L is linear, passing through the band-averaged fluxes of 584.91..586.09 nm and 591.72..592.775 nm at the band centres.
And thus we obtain 0.10 mag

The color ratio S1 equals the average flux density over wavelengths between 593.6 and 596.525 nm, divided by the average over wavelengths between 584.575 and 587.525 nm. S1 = 1.0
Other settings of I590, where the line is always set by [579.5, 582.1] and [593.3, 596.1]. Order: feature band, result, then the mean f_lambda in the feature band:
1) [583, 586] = 0.00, 6.12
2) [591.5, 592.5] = 0.02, 6.01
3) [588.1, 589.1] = 0.08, 5.67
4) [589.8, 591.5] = 0.03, 5.97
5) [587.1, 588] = -0.03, 6.28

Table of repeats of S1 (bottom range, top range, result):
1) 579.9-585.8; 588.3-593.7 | 0.95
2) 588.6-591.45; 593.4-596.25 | 1.08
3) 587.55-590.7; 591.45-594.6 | 1.06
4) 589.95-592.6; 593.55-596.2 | 1.01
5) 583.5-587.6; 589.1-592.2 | 0.94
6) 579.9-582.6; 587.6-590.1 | 0.92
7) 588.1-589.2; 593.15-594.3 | 1.10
